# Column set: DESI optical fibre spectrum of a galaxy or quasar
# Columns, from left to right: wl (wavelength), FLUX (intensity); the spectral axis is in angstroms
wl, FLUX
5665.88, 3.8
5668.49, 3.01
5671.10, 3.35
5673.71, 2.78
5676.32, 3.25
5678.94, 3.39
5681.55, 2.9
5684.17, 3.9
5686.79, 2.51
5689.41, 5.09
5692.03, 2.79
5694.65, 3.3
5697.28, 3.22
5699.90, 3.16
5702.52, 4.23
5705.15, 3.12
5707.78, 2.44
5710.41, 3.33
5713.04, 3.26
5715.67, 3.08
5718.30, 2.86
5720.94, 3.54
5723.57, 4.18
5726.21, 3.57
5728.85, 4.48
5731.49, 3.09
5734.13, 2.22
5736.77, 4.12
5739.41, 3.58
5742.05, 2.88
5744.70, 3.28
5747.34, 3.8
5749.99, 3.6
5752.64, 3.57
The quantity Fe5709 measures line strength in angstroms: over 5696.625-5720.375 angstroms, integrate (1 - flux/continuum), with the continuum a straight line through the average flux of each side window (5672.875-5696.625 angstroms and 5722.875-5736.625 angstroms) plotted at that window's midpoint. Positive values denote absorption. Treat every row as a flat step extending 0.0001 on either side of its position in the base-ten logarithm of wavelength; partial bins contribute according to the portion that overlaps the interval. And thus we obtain 1.6 angstroms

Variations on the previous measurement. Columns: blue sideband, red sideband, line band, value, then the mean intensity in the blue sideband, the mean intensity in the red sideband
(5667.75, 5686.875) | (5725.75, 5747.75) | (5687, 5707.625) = -1.1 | 3.18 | 3.43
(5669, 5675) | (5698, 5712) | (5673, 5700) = -1.5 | 3.06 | 3.26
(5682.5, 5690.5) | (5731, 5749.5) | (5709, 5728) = 0.3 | 3.75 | 3.31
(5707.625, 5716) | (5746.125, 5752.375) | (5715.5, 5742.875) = -0.6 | 3.1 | 3.67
